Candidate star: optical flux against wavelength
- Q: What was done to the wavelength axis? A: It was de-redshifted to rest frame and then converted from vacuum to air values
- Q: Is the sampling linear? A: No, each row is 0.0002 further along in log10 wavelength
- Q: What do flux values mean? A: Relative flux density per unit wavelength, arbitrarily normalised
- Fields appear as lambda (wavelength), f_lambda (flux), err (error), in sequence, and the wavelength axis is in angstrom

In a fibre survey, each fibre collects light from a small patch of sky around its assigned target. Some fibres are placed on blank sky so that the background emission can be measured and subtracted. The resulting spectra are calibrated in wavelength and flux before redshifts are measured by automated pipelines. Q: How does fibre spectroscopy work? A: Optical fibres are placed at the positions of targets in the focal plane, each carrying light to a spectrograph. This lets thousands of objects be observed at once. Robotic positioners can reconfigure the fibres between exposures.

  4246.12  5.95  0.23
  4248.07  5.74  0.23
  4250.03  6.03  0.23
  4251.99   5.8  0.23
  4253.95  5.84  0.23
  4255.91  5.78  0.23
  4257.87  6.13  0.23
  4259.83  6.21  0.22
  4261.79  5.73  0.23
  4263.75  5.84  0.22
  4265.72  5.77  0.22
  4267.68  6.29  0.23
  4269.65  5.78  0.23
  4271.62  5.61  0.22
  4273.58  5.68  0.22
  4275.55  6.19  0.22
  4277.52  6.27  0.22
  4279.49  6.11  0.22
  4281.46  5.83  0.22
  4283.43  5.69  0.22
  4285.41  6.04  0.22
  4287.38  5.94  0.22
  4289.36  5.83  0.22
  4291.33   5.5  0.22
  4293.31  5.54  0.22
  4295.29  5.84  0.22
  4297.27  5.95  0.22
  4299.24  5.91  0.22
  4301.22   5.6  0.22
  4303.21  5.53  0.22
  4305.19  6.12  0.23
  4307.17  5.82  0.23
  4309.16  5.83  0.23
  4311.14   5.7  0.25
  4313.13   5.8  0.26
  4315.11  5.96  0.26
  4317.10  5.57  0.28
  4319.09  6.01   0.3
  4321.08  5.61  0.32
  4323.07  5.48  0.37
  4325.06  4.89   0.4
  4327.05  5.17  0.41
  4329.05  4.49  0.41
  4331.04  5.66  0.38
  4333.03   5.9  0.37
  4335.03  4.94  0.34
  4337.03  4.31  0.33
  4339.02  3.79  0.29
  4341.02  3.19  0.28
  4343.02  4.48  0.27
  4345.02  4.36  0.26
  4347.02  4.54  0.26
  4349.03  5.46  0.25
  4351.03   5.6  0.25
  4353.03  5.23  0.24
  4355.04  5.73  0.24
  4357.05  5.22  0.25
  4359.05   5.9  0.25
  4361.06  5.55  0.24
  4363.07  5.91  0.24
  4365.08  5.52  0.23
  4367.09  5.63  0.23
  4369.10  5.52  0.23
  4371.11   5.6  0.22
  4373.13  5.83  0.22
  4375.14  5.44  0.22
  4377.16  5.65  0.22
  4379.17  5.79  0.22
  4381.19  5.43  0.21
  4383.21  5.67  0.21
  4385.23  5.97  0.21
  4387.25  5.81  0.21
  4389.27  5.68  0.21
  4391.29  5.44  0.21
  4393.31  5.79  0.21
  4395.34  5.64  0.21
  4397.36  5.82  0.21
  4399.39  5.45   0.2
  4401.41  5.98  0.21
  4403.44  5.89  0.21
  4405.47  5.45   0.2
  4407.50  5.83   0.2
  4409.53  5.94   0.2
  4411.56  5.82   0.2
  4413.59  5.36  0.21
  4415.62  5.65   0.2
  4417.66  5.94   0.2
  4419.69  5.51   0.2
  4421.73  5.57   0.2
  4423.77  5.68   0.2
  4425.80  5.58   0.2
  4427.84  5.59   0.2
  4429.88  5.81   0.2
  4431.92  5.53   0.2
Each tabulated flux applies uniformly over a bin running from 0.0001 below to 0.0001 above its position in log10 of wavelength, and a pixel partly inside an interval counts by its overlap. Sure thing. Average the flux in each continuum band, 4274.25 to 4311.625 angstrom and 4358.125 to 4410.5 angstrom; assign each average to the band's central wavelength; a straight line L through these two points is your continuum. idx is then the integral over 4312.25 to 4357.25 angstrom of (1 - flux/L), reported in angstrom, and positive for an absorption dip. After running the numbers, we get 5.3 angstrom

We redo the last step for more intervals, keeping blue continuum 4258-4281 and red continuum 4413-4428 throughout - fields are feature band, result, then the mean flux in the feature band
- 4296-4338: 2.3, 5.54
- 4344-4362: 1.5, 5.29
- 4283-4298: 0.3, 5.79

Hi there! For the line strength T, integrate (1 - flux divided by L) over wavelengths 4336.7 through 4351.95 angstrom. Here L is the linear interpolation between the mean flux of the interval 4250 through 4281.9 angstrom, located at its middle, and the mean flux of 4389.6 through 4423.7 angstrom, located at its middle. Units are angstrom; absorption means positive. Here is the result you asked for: 3.5 angstrom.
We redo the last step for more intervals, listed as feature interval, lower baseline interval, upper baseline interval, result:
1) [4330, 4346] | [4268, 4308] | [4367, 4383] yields 3.2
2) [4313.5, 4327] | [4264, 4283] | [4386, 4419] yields 0.7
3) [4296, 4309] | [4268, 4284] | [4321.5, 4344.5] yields -1.1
